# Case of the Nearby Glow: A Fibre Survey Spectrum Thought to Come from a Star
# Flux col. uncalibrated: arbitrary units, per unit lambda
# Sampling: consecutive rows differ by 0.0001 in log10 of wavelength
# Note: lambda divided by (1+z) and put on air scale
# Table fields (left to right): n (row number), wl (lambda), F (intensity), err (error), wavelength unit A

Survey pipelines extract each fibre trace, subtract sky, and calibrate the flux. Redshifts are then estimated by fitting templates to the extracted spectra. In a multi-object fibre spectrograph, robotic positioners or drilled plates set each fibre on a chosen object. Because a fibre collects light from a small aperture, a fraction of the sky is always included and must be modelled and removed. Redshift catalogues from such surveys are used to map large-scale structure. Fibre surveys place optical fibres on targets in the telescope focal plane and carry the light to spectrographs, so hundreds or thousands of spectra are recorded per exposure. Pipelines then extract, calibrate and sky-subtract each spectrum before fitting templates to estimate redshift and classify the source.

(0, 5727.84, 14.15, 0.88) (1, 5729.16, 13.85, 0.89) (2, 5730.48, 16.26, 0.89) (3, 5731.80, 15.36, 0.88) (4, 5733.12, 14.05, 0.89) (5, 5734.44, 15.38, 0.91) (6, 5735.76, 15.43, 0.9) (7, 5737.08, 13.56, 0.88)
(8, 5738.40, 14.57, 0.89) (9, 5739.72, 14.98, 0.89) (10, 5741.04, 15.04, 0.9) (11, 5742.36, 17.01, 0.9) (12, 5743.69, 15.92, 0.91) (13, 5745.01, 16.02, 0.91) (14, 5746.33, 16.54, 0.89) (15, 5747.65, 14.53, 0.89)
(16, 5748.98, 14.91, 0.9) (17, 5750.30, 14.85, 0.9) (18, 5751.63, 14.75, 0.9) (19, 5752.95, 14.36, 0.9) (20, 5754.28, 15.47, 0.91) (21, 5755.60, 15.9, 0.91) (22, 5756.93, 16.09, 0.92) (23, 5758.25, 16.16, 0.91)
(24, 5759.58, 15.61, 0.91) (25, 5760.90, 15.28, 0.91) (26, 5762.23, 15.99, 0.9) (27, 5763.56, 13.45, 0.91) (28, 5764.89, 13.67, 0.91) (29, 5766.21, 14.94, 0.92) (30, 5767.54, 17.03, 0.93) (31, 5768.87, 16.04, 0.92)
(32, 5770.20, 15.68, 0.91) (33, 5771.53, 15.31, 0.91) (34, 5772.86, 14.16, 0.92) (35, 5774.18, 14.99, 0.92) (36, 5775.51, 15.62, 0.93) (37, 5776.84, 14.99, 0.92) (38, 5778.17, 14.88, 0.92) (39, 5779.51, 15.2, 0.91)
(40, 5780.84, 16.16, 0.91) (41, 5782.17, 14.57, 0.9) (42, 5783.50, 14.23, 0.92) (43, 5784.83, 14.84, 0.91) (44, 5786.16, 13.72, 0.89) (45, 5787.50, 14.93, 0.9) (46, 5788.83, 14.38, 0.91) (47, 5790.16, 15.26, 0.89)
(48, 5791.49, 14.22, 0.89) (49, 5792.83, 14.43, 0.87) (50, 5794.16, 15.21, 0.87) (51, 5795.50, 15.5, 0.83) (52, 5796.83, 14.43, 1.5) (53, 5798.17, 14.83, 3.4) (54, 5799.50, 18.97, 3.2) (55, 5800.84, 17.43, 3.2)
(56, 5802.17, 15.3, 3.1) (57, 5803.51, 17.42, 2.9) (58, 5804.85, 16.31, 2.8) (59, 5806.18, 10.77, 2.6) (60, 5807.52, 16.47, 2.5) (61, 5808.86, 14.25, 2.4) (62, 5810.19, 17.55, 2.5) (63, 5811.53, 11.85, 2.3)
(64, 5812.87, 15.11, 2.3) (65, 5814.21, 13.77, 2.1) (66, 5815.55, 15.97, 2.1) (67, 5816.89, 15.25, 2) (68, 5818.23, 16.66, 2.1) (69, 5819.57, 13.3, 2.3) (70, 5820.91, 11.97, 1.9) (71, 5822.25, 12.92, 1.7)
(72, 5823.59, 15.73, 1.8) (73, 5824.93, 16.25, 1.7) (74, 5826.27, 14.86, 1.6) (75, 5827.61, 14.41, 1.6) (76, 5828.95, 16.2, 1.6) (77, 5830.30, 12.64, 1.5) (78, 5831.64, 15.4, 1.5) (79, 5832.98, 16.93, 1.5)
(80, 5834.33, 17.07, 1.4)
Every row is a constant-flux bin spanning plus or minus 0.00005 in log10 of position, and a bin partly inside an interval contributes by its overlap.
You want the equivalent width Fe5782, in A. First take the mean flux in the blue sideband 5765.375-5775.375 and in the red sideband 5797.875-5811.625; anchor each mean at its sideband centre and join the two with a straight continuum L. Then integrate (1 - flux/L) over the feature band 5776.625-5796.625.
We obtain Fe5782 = 1.0 A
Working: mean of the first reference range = 15.4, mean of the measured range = 14.8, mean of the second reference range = 15.7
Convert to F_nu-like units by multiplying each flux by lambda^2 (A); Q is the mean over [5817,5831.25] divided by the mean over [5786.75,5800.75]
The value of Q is 0.96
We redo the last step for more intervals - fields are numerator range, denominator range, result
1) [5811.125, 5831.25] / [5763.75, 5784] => 0.97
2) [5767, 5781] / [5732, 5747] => 1.02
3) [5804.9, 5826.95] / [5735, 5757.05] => 0.98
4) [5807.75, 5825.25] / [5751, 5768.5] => 0.98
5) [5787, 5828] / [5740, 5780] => 1.00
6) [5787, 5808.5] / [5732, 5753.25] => 1.03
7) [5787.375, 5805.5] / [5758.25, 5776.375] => 1.04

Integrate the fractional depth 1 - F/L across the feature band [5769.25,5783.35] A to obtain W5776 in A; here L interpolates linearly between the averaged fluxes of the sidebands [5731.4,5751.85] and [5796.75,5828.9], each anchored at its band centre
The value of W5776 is 0.0 A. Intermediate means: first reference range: 15.2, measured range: 15.1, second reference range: 15.1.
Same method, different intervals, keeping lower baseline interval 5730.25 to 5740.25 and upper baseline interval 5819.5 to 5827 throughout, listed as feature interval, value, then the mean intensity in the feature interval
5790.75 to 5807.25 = -1.1 A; 15.4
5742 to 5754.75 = -0.5 A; 15.4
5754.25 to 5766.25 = -0.4 A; 15.3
